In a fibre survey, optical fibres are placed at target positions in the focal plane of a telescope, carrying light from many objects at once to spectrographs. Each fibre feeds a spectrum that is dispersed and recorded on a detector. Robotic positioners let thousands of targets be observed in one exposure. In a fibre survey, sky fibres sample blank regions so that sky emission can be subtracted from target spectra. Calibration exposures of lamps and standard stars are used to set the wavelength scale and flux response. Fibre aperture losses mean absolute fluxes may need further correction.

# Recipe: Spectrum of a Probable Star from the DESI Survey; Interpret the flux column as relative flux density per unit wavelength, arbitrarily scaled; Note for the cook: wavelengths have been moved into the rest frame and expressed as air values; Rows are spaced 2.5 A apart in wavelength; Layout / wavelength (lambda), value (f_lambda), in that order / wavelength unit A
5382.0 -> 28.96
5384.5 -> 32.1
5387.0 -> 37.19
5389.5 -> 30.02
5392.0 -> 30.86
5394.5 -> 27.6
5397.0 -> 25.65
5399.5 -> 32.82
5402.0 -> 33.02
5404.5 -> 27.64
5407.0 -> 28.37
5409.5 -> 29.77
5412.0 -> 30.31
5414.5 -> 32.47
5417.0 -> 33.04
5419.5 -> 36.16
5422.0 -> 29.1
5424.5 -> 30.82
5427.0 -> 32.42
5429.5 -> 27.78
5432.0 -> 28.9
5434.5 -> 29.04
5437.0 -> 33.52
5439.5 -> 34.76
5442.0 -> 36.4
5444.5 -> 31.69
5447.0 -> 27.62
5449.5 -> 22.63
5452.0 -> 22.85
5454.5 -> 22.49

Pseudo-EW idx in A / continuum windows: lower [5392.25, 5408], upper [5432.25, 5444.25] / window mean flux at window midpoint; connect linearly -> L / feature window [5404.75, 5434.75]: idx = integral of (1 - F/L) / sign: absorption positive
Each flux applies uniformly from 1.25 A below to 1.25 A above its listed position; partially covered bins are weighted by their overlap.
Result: 0.48 A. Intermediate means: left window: 29.3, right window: 32.9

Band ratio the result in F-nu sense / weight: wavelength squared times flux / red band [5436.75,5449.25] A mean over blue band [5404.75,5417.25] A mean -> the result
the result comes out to 1.1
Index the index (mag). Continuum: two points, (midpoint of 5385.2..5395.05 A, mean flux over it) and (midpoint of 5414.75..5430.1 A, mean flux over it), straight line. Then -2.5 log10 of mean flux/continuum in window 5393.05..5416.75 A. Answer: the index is 0.066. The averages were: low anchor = 31.7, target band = 29.9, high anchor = 31.8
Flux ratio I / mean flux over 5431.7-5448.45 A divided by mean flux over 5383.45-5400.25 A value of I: 1.03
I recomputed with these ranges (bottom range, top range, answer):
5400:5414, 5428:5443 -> 1.05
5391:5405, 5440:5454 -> 0.95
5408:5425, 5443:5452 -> 0.85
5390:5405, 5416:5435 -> 1.04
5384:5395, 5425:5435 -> 0.93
